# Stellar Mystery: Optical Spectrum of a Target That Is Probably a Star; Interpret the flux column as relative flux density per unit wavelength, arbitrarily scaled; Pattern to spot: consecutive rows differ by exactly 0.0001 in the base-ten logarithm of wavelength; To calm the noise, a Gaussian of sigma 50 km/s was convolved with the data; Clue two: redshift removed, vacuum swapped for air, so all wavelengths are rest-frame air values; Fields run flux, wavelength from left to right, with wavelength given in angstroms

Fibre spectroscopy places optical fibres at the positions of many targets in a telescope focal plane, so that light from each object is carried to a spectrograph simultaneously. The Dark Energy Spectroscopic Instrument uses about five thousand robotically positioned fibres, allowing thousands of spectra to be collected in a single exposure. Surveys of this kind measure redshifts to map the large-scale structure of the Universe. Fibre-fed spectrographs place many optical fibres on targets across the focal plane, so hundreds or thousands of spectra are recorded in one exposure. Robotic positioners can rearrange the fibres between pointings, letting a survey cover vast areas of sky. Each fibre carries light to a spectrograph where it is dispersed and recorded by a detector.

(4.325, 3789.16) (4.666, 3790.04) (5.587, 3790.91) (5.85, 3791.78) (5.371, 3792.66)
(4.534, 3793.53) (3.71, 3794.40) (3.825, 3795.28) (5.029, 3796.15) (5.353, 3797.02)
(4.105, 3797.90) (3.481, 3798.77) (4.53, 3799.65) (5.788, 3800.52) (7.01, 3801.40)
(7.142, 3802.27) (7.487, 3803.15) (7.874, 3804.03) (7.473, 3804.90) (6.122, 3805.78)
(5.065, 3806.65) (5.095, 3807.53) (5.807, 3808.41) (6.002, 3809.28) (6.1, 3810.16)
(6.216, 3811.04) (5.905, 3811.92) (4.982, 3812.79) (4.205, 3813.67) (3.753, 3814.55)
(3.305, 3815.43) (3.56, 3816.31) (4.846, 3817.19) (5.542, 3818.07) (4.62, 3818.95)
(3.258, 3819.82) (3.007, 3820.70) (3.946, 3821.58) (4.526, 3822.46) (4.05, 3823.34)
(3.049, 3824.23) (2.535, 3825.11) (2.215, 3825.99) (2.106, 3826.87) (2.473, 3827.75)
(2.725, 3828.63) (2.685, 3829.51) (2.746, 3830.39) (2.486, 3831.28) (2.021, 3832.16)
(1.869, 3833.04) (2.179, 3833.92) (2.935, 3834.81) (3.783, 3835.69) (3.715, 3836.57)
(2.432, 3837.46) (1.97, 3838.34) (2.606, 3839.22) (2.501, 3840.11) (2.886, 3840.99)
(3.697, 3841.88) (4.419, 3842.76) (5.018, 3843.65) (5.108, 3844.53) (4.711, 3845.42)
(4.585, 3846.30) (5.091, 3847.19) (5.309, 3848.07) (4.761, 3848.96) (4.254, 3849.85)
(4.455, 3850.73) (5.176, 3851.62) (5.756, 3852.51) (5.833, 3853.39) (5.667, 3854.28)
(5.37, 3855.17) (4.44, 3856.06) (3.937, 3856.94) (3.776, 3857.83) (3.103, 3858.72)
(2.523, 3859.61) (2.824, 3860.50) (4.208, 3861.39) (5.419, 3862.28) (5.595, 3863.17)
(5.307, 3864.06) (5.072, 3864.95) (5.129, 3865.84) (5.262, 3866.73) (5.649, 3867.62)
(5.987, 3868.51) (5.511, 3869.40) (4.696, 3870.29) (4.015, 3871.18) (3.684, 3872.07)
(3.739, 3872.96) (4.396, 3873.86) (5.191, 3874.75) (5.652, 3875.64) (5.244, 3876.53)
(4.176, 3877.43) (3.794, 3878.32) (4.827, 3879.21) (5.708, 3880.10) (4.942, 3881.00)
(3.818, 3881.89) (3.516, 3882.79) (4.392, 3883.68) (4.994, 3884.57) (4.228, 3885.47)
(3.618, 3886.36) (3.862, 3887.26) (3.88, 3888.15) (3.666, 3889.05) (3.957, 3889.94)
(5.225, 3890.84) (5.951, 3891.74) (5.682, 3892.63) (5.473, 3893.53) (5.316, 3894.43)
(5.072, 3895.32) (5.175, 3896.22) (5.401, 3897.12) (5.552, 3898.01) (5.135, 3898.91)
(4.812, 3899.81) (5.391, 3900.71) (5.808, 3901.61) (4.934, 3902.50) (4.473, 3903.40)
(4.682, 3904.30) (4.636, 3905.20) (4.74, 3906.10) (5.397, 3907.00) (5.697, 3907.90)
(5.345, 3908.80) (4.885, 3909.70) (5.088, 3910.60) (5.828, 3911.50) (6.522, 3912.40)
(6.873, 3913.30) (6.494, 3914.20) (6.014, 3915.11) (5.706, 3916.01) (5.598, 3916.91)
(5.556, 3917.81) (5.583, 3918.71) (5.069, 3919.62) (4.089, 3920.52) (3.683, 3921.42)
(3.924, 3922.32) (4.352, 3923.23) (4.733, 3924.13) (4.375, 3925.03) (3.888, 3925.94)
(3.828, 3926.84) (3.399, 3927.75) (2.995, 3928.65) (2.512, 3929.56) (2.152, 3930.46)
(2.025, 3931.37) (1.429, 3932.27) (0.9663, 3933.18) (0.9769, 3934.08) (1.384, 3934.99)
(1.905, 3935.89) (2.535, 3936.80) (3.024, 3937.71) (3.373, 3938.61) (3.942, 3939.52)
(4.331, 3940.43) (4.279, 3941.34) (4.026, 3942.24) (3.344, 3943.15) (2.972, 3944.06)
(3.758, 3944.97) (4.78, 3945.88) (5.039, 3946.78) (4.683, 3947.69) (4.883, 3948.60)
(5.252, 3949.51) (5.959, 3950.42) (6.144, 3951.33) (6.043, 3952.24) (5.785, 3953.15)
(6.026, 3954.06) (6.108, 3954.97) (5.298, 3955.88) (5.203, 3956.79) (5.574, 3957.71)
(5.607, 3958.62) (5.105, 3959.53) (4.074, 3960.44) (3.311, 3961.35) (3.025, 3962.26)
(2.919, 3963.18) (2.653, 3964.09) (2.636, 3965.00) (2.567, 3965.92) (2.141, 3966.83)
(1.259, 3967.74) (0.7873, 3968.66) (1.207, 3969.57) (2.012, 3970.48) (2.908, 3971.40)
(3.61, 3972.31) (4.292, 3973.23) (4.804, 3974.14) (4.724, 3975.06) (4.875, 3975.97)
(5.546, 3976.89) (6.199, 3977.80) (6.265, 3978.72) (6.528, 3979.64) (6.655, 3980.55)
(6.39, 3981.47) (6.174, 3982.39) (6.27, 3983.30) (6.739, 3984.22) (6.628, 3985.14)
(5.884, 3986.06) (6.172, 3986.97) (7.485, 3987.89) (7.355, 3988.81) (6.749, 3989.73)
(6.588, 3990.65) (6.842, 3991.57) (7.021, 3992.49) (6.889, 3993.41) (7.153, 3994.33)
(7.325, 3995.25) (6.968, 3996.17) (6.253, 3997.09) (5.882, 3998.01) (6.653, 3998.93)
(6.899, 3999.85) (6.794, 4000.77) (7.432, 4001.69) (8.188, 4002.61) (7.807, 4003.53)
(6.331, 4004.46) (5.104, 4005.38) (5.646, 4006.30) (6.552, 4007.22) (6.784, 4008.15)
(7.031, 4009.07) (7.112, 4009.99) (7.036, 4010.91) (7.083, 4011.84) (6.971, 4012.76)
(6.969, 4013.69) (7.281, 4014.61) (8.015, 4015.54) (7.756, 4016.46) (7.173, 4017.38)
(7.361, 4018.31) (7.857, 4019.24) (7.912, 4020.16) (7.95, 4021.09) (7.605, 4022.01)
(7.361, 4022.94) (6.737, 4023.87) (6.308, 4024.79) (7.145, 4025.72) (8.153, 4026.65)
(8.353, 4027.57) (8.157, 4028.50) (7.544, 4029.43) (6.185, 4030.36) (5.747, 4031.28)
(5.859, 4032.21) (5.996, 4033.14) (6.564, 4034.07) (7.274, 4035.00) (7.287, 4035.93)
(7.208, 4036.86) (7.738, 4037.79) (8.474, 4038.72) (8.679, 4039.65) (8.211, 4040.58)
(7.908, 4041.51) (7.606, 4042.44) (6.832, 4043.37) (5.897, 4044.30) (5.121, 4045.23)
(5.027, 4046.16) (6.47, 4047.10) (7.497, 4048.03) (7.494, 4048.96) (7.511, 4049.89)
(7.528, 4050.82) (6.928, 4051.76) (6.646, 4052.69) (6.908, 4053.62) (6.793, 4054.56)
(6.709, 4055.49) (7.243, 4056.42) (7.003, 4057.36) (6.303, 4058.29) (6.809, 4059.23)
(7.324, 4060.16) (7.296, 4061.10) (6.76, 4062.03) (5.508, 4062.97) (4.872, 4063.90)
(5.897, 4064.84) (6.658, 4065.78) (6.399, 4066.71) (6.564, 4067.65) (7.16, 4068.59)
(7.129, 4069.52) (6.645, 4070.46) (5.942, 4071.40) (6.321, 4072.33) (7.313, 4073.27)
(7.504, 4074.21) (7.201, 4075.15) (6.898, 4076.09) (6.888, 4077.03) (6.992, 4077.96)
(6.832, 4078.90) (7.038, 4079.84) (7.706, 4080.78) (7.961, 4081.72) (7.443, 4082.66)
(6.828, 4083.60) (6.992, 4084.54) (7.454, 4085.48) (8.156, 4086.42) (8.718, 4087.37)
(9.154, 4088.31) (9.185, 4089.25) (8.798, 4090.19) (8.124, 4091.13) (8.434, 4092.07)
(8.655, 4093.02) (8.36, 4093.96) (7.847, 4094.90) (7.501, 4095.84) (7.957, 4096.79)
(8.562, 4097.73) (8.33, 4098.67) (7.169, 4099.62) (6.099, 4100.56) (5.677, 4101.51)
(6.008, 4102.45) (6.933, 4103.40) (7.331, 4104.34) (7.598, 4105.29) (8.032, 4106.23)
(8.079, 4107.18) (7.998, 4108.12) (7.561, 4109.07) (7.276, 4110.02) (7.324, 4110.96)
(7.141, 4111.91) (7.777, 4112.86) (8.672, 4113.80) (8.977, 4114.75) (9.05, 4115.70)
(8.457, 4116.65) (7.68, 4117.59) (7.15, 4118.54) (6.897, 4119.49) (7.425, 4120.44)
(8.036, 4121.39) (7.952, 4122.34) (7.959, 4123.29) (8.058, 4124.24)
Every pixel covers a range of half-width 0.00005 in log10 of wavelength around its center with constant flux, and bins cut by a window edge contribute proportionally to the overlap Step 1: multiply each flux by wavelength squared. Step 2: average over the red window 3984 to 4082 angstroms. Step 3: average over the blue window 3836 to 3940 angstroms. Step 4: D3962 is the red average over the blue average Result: 1.69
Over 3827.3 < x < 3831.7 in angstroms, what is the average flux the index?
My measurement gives 2.62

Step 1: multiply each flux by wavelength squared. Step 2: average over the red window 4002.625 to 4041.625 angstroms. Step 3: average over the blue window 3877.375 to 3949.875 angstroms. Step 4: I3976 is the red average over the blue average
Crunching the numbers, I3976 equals 1.74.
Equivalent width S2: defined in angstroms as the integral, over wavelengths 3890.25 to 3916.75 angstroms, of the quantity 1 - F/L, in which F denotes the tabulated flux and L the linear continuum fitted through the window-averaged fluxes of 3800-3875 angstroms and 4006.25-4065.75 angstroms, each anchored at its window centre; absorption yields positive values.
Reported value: -0.77 angstroms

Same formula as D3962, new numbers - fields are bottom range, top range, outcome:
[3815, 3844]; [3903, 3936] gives 1.39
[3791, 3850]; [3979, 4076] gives 1.79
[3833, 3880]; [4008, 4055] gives 1.79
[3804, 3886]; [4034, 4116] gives 1.91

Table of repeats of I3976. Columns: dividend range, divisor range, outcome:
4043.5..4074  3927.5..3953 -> 1.99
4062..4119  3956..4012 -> 1.42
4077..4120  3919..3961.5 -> 2.08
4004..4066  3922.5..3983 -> 1.83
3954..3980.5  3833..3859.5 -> 1.06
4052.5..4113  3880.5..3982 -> 1.79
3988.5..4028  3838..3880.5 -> 1.68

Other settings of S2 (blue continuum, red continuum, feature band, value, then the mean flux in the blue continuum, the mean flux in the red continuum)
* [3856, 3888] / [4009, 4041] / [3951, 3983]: 9.4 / 4.5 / 7.32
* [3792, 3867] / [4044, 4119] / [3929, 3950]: 9.1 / 4.36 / 7.27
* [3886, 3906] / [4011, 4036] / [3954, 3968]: 4.9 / 4.9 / 7.2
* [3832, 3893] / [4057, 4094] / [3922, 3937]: 7.0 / 4.34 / 7.22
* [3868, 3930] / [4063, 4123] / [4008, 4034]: -2.9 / 4.82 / 7.46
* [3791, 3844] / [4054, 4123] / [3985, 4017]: -2.6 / 4.23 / 7.38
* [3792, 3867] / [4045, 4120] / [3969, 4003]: 1.1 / 4.36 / 7.29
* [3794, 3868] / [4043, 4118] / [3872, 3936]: 8.3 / 4.36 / 7.26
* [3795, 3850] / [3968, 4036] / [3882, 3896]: 1.3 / 4.25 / 6.43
